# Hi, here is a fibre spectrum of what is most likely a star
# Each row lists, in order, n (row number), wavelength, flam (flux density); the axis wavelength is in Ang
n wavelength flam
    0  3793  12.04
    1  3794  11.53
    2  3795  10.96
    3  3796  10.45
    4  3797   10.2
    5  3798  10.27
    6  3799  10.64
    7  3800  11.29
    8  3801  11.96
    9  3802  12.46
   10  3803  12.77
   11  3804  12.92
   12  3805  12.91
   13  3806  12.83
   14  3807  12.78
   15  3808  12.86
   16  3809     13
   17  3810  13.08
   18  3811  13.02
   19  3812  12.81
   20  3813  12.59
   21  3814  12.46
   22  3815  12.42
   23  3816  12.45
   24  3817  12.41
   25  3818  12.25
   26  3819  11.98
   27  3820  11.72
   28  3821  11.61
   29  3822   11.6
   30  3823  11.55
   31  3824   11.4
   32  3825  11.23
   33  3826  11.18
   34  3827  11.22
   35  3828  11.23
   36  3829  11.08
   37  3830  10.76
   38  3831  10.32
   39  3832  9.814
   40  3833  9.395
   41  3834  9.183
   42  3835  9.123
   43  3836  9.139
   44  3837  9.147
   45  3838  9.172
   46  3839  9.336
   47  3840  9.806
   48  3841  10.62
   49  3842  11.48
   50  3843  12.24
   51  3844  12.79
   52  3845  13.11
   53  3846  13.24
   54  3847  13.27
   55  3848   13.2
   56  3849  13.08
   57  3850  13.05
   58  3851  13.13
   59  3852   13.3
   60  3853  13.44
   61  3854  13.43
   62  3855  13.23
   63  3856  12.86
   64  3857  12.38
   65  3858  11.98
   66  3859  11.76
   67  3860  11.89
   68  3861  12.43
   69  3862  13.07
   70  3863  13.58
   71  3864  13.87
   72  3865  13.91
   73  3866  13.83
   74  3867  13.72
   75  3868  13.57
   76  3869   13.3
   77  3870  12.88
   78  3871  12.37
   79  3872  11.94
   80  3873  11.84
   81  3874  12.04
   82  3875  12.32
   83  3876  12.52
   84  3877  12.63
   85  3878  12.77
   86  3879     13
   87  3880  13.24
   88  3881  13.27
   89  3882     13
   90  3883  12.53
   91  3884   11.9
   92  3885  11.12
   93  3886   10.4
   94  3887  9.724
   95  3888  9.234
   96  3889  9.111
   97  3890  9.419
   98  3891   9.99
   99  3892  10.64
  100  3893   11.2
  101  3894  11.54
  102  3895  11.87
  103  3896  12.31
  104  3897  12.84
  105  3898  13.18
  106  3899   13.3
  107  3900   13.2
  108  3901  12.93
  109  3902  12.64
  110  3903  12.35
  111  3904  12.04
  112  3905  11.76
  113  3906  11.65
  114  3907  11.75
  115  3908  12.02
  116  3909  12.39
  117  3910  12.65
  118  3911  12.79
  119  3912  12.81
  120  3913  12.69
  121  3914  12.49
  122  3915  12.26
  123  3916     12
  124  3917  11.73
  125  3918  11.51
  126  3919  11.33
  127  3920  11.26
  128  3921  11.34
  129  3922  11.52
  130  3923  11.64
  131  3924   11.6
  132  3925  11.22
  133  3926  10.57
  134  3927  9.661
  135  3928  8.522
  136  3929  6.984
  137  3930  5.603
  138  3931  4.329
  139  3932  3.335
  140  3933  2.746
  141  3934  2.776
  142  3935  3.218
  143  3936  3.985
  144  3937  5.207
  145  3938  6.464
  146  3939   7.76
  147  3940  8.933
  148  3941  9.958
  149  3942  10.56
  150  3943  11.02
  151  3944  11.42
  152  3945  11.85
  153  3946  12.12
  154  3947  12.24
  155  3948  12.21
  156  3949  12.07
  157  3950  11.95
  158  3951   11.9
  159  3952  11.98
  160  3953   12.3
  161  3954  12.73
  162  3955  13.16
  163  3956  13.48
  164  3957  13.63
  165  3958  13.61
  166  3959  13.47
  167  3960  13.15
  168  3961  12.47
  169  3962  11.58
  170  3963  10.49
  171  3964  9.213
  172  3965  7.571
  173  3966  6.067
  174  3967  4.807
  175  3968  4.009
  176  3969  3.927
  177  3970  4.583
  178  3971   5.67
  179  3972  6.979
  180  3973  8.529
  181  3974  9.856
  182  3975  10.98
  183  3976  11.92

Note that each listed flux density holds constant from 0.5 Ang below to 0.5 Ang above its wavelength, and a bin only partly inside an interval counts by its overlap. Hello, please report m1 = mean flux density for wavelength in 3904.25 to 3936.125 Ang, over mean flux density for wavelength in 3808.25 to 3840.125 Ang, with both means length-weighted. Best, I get 0.88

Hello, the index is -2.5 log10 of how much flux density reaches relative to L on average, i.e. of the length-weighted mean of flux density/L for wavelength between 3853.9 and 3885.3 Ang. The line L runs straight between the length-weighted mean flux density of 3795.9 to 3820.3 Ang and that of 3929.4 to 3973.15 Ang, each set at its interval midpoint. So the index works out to -0.18 mag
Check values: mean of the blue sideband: 12.2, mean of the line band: 12.8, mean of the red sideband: 8.98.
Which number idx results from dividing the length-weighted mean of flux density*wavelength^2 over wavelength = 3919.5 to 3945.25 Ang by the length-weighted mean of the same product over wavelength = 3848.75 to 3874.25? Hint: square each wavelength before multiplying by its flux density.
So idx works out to 0.66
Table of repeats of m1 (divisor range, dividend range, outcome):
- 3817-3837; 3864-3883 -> 1.19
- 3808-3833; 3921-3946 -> 0.69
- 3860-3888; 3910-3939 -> 0.72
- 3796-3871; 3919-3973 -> 0.77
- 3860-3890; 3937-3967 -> 0.89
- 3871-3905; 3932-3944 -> 0.56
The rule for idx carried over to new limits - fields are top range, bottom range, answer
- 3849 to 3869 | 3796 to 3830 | 1.12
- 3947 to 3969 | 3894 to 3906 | 0.90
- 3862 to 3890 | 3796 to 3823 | 1.05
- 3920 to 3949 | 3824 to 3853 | 0.81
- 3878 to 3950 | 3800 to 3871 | 0.91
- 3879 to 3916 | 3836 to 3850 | 1.06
